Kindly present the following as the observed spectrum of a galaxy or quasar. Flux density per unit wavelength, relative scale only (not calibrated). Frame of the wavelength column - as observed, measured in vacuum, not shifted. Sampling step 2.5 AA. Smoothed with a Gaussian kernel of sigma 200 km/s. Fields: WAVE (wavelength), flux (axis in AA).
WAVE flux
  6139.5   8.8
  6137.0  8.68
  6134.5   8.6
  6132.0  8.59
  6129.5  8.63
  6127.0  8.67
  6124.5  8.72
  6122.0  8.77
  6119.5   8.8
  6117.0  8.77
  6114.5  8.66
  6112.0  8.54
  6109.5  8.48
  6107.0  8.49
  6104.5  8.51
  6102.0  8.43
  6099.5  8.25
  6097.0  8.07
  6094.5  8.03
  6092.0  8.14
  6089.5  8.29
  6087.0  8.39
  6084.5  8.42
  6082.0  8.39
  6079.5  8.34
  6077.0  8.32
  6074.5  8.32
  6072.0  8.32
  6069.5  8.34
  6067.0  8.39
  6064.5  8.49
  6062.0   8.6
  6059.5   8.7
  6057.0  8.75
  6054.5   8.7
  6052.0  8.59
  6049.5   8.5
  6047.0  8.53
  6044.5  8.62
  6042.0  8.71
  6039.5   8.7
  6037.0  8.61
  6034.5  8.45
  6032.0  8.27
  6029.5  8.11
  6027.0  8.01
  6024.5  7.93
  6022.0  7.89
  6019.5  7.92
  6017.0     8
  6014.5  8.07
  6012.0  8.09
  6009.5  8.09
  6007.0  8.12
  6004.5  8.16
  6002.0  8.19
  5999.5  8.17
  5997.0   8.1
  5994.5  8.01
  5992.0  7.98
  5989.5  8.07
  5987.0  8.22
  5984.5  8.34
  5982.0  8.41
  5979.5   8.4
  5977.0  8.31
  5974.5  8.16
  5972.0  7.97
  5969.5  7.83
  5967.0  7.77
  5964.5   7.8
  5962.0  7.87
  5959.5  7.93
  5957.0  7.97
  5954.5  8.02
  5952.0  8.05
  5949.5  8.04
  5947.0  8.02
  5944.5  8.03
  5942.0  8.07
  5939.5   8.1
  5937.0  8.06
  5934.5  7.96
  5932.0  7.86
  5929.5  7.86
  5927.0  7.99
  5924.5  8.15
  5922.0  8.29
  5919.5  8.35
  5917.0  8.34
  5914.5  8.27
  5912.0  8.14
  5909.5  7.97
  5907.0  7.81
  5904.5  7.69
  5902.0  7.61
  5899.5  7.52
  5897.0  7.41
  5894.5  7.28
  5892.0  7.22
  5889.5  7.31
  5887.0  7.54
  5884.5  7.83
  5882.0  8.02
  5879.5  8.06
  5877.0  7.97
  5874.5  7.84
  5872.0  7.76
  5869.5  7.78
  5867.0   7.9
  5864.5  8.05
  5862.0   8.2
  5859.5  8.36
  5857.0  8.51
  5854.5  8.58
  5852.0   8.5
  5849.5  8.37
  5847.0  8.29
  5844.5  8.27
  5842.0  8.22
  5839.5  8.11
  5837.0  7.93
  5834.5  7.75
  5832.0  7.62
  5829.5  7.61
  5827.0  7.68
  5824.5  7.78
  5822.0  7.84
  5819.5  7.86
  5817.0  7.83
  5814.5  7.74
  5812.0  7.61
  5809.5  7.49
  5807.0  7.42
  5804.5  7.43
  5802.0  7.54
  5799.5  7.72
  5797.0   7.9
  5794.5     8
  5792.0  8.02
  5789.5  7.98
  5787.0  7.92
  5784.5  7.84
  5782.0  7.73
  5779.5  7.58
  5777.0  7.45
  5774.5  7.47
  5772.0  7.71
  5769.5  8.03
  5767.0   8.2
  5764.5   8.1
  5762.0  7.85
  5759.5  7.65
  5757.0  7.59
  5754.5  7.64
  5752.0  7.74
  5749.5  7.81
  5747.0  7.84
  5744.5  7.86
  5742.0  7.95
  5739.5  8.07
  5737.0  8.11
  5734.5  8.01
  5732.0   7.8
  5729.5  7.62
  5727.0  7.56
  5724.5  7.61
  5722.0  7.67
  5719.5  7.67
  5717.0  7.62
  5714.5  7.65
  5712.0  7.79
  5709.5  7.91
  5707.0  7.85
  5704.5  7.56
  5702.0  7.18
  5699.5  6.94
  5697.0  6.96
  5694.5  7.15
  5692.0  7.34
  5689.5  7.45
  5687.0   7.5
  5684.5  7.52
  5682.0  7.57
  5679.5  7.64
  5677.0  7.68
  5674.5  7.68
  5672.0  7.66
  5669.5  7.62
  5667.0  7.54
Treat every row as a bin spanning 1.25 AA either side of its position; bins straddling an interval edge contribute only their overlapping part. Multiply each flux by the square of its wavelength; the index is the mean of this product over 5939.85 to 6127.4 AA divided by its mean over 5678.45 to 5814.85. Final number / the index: 1.19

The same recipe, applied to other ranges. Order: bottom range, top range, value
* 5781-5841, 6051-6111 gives 1.19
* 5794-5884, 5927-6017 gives 1.06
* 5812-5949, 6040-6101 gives 1.13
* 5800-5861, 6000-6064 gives 1.12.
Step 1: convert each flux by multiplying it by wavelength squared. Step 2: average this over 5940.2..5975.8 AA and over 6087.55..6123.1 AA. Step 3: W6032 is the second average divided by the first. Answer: 1.11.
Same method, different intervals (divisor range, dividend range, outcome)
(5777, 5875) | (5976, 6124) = 1.14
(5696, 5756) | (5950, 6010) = 1.15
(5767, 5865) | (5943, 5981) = 1.07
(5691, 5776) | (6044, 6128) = 1.24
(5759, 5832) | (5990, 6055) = 1.15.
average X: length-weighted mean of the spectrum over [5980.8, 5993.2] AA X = 8.2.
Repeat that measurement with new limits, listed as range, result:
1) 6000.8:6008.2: 8.16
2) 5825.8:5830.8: 7.64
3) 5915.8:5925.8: 8.28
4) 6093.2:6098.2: 8.05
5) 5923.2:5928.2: 8.07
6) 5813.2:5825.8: 7.81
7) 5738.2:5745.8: 7.96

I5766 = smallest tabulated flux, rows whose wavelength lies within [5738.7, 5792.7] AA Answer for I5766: 7.45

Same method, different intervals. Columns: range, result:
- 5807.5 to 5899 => 7.22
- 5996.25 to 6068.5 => 7.89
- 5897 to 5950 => 7.41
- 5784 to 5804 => 7.54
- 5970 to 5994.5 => 7.97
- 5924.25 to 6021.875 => 7.77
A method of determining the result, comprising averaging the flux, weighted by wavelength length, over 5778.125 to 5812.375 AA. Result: 7.73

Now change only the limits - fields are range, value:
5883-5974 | 7.89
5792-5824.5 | 7.71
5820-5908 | 7.89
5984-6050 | 8.21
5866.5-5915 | 7.74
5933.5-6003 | 8.07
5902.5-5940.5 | 8.05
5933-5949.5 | 8.04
